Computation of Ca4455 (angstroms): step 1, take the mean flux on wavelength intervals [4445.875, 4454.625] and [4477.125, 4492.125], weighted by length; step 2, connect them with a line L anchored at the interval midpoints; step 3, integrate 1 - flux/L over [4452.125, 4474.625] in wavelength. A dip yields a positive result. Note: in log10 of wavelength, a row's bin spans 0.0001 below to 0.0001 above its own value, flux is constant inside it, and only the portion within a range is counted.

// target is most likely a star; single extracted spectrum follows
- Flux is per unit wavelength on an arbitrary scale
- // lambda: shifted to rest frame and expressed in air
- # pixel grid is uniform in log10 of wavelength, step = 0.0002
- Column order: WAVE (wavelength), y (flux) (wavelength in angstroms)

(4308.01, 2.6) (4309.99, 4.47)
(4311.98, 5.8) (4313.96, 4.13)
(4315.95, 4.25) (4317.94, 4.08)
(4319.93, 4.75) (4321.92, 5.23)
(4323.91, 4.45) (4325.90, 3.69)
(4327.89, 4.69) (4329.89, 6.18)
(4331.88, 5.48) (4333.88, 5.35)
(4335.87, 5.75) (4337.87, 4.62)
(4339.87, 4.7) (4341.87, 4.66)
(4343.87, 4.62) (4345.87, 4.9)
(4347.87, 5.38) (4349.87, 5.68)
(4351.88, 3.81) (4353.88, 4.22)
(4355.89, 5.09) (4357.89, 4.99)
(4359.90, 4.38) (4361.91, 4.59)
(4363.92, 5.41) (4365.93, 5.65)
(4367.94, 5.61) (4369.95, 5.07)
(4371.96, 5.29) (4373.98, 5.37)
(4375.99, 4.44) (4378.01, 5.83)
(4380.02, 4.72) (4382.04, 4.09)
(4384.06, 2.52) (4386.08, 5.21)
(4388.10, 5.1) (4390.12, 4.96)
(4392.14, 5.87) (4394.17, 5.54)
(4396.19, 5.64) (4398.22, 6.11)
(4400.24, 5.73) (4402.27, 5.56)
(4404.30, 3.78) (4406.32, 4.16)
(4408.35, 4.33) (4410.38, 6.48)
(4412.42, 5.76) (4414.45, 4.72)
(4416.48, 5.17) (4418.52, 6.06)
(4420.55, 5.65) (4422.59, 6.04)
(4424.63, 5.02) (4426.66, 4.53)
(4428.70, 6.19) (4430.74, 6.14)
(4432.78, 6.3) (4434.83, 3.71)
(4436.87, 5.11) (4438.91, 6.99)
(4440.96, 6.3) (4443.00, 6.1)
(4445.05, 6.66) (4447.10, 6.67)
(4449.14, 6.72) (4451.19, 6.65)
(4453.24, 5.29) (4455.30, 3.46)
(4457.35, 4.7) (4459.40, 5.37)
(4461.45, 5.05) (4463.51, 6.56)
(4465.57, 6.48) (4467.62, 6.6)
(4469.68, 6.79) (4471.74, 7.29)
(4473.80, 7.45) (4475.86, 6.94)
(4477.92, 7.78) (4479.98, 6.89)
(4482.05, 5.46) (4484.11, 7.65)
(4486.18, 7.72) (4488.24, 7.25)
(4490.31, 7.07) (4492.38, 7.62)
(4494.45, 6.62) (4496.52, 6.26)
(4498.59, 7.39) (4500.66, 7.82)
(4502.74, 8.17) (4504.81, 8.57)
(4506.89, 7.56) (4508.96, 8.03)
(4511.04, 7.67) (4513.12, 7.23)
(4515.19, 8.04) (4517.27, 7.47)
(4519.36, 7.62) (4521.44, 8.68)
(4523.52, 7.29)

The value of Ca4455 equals 2.4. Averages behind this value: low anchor 6.22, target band 5.9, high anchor 7.13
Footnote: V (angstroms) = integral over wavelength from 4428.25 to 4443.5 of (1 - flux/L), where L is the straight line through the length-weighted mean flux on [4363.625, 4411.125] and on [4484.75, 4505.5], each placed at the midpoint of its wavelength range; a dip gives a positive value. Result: 0.8 angstroms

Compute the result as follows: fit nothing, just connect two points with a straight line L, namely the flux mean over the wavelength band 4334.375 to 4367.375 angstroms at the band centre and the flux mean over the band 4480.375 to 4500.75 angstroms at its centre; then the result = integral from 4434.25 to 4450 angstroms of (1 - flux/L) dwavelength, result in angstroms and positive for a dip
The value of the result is 0.6 angstroms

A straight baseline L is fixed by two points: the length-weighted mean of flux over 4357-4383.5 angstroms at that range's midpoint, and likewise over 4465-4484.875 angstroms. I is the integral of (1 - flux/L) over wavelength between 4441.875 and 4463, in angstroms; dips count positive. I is 2.6 angstroms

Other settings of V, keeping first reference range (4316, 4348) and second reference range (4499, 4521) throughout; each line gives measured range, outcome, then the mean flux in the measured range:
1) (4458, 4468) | 1.6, 5.93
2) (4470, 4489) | 0.5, 7.15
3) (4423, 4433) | 1.3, 5.61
